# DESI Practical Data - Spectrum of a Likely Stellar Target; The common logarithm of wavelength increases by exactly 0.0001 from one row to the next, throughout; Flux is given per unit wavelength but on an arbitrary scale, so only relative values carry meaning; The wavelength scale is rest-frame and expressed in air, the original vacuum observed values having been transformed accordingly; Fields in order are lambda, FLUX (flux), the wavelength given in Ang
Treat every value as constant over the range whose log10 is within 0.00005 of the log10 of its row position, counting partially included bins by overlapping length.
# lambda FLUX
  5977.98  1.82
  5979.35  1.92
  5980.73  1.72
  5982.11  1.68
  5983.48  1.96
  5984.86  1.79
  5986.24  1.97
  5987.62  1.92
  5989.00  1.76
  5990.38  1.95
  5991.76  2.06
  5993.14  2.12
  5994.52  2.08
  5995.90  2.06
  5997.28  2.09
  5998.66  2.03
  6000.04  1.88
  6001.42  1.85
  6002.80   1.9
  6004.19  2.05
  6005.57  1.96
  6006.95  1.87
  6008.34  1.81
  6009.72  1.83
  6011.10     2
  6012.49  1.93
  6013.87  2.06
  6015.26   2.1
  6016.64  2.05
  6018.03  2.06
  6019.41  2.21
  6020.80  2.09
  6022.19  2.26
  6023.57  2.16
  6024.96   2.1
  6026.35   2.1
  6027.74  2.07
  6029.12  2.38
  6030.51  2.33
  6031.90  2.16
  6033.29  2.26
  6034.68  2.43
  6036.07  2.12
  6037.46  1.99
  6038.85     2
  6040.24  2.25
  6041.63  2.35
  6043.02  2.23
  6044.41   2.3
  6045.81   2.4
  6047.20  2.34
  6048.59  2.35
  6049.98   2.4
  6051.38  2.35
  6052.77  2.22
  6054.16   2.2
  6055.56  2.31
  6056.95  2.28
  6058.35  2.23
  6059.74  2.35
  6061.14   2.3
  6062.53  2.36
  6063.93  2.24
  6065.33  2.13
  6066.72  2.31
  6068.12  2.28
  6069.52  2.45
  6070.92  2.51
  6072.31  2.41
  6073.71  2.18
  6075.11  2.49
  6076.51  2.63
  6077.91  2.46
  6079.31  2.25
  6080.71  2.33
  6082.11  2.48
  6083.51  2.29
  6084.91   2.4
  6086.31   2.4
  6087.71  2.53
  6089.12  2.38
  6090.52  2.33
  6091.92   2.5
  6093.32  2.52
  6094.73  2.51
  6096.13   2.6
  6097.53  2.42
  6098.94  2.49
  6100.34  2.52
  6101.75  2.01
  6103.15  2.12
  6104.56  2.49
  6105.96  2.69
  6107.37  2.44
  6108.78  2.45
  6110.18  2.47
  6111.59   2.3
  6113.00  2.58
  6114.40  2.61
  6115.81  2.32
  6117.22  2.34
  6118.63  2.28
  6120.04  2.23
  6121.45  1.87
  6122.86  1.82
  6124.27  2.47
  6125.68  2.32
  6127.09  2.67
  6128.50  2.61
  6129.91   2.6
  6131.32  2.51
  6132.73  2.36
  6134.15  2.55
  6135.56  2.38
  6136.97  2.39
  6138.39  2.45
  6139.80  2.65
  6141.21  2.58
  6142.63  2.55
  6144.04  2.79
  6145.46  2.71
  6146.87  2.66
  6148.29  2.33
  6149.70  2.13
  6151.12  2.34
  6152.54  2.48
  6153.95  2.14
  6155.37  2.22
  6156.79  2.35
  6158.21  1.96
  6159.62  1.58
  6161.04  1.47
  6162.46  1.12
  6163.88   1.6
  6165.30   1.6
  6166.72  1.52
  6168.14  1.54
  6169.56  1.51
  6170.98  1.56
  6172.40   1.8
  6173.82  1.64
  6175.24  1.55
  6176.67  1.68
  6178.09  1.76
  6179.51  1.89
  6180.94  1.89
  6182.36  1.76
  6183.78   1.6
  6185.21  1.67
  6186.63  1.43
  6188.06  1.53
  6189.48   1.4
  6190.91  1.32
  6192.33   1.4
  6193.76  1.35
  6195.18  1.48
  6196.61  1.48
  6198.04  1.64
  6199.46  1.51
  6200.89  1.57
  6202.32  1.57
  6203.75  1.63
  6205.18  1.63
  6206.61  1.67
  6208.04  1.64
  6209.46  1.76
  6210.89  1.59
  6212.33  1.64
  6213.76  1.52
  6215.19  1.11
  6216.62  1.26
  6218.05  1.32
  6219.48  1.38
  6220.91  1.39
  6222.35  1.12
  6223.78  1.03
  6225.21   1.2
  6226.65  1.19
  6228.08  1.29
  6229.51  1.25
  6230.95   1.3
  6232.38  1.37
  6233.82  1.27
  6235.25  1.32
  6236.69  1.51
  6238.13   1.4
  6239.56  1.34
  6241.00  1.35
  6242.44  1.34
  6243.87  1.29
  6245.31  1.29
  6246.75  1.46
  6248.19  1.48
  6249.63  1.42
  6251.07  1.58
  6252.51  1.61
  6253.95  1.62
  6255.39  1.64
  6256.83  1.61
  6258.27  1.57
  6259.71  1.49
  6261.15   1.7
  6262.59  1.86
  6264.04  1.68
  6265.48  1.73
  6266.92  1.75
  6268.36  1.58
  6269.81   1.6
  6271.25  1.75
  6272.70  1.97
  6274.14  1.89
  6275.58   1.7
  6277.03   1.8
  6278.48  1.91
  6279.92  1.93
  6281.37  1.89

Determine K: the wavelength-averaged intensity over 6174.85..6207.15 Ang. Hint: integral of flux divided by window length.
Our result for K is 1.58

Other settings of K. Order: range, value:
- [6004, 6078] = 2.22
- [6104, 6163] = 2.34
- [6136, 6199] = 1.87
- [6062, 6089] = 2.37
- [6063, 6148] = 2.42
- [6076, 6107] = 2.42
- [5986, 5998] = 2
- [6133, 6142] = 2.49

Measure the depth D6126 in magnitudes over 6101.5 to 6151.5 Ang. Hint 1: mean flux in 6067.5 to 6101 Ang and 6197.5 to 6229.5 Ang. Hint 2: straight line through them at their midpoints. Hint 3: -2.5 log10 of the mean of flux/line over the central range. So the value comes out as -0.16 mag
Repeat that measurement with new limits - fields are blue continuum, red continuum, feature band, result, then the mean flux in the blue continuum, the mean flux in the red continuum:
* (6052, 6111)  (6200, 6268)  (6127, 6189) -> -0.06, 2.38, 1.46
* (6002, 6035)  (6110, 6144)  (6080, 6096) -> -0.06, 2.09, 2.42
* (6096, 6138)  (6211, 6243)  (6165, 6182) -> 0.11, 2.39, 1.32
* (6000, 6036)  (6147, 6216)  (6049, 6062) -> -0.16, 2.08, 1.69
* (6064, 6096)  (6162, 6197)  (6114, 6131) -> -0.15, 2.4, 1.57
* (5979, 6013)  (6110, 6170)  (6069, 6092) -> -0.15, 1.93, 2.23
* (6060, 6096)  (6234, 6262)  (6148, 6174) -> 0.07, 2.39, 1.47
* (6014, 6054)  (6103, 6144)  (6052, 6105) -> -0.02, 2.21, 2.43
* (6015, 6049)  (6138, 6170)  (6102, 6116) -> -0.14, 2.2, 2.1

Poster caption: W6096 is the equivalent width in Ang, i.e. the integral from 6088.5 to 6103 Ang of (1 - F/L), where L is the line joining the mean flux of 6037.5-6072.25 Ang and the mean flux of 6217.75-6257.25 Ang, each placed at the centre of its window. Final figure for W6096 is -2.29 Ang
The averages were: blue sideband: 2.29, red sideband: 1.37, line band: 2.42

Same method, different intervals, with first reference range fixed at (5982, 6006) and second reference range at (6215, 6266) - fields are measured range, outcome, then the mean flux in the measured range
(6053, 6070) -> -4.5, 2.28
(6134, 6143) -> -4.8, 2.5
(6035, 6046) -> -2.1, 2.2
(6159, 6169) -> 0.6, 1.49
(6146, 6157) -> -5.0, 2.34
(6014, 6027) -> -1.5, 2.12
